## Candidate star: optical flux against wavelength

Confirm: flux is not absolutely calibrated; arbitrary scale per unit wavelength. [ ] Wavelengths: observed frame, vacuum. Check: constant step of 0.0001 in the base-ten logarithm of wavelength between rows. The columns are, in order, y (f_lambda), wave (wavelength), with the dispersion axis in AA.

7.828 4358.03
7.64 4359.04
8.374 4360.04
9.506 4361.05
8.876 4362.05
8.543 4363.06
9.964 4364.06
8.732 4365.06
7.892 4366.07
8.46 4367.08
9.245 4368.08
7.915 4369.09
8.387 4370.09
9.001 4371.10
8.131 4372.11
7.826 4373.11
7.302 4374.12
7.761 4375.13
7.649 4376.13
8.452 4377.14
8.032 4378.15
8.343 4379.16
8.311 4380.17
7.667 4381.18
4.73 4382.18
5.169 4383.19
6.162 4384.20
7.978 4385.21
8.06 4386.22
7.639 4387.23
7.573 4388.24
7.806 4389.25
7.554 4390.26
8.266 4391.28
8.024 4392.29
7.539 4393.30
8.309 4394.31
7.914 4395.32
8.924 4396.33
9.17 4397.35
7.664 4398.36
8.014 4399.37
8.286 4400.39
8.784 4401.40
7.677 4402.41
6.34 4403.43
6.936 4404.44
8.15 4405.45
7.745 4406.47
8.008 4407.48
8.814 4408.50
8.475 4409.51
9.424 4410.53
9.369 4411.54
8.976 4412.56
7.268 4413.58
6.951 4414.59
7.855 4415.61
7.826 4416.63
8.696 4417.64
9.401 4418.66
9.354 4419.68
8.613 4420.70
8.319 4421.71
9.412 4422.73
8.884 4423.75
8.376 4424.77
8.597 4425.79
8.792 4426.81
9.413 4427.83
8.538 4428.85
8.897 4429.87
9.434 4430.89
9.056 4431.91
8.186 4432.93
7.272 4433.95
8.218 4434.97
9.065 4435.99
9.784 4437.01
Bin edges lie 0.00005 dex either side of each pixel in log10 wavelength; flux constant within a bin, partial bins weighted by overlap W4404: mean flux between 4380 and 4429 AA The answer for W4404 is 8.07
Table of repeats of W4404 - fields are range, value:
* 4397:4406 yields 7.87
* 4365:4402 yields 7.9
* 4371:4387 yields 7.5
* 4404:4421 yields 8.35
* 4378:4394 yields 7.43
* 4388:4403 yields 8.1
